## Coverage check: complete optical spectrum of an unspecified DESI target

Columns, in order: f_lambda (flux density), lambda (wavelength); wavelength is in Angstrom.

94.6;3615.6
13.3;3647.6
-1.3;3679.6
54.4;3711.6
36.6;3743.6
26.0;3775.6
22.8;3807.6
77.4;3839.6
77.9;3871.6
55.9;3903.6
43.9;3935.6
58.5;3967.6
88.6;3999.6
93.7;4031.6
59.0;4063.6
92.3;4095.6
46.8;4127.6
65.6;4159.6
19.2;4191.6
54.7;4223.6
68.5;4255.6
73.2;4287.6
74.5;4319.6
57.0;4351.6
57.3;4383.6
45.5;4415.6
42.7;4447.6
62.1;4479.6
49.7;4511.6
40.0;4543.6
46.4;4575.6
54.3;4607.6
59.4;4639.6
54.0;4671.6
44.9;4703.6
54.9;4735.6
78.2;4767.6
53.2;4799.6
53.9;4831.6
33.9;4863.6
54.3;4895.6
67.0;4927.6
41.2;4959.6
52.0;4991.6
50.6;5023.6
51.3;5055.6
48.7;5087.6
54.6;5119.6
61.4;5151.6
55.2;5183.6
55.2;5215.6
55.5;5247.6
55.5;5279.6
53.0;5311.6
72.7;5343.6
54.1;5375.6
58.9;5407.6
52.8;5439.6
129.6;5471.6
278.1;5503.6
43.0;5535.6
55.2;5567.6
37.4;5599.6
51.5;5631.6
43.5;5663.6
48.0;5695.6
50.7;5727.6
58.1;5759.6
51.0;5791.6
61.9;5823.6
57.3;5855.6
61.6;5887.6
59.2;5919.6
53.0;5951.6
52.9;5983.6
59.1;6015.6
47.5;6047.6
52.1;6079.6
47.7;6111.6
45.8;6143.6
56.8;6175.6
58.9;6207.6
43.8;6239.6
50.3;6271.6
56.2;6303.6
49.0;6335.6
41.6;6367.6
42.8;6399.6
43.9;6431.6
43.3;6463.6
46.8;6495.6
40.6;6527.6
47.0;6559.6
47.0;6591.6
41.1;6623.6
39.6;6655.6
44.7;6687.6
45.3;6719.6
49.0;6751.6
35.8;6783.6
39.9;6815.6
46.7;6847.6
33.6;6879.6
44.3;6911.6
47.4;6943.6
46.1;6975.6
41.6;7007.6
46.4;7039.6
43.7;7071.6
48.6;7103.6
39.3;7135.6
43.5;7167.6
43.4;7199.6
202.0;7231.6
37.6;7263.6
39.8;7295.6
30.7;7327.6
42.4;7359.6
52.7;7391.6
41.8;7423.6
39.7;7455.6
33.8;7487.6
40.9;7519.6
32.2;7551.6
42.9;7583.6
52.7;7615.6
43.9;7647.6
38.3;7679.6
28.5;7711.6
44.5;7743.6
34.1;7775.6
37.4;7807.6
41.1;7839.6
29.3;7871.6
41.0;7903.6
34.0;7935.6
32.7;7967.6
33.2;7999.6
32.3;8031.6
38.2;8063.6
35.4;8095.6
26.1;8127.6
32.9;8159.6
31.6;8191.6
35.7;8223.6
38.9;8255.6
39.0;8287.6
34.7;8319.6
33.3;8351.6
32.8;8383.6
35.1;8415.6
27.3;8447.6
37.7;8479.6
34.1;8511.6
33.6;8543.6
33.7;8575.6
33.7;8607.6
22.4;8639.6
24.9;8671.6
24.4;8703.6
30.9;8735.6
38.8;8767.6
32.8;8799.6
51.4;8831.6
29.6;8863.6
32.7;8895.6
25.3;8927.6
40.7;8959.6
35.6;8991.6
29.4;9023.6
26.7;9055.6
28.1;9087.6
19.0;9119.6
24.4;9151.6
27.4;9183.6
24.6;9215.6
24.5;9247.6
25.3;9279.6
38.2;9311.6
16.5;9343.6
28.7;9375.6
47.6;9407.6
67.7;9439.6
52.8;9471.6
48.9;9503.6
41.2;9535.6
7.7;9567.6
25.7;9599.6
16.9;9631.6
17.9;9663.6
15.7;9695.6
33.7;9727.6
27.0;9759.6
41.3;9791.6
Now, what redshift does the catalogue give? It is 0.10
